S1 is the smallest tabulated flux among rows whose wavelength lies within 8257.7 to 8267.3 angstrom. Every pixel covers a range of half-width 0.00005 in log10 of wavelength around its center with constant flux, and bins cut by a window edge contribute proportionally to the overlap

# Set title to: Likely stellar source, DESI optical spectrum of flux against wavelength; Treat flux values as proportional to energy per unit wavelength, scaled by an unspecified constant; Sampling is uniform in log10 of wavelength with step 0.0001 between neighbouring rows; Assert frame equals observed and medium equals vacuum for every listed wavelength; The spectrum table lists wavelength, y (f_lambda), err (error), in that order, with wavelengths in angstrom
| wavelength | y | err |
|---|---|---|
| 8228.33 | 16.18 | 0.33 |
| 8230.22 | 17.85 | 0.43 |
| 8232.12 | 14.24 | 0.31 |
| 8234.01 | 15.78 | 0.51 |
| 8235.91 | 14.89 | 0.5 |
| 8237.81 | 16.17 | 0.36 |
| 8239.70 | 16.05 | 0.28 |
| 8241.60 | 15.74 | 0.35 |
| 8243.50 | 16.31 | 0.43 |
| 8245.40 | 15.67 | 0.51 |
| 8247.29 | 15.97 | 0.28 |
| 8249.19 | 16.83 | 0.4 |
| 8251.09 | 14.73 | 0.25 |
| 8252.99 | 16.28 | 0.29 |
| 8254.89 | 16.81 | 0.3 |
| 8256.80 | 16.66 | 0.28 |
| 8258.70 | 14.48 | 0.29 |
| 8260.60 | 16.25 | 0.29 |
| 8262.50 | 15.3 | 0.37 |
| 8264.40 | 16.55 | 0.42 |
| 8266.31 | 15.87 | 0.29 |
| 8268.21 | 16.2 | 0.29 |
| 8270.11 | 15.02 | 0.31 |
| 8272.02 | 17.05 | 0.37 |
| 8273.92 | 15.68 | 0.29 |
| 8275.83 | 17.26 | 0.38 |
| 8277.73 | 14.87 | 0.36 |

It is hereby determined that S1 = 14.48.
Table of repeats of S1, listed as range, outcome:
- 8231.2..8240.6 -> 14.24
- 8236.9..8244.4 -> 15.74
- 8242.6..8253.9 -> 14.73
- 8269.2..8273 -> 15.02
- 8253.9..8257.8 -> 16.66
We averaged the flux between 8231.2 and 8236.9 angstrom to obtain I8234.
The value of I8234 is 15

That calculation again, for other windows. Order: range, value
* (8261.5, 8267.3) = 15.9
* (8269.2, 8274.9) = 15.9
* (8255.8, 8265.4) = 15.8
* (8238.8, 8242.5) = 15.9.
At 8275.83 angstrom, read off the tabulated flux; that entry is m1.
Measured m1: 17.26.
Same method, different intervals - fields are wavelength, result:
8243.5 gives 16.31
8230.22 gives 17.85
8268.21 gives 16.2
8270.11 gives 15.02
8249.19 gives 16.83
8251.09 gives 14.73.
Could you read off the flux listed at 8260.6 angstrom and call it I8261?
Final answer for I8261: 16.25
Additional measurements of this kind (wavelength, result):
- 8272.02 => 17.05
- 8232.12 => 14.24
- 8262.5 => 15.3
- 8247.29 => 15.97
